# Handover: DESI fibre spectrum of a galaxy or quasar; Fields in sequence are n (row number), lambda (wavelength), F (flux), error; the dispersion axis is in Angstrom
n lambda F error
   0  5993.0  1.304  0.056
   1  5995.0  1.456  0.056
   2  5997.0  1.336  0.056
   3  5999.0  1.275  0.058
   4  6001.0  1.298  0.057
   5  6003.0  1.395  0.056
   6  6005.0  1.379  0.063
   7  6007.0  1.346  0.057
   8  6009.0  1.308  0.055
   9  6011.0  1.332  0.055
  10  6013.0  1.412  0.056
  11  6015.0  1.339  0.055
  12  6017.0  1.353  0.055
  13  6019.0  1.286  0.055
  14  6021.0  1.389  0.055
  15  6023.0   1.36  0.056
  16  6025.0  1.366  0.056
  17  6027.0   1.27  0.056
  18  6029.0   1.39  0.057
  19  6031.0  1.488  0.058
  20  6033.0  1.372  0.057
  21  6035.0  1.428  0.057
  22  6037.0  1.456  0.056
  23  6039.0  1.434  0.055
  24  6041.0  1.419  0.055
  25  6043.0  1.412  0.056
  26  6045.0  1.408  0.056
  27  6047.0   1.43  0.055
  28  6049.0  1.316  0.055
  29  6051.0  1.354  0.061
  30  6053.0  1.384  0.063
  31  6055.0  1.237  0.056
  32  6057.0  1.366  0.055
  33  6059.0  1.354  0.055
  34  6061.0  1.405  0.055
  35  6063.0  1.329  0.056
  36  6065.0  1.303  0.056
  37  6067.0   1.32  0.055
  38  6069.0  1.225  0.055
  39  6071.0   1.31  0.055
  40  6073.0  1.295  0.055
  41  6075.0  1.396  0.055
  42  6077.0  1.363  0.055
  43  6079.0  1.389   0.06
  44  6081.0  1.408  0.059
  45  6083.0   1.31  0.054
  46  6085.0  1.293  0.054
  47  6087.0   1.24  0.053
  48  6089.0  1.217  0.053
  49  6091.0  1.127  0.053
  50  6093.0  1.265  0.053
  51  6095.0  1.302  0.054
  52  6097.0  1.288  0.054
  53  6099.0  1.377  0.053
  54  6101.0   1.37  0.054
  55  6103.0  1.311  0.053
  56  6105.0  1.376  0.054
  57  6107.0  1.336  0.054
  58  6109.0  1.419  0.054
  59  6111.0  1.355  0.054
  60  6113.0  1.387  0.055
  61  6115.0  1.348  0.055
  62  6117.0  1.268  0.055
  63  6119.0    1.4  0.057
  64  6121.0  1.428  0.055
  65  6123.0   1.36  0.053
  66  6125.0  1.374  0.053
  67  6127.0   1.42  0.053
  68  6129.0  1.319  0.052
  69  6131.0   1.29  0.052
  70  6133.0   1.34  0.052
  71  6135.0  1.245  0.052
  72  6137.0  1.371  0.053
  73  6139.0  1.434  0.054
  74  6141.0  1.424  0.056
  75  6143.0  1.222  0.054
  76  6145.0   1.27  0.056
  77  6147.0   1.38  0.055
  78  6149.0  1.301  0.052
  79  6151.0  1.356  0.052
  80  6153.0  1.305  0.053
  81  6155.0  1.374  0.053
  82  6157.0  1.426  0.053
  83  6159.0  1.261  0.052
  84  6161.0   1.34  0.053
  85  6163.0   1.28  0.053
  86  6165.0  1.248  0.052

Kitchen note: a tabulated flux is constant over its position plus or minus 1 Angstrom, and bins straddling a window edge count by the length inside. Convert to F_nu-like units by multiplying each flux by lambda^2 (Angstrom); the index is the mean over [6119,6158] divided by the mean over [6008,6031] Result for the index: 1.04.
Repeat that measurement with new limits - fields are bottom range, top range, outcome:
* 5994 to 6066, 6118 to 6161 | 1.02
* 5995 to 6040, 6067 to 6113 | 0.99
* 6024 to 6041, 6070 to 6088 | 0.97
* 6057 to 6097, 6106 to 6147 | 1.05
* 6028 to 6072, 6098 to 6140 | 1.01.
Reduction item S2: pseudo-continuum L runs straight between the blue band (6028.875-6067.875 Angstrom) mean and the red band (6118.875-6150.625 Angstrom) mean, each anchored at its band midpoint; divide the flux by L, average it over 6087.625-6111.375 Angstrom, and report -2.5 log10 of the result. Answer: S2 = 0.04 mag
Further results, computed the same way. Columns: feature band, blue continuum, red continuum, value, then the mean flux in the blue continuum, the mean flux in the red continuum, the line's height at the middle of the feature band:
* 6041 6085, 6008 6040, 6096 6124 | 0.015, 1.37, 1.36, 1.37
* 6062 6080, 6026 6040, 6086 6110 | 0.016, 1.41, 1.3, 1.35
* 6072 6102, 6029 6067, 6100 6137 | 0.046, 1.38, 1.35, 1.37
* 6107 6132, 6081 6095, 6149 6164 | -0.058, 1.26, 1.33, 1.29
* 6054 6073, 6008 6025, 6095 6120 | 0.028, 1.35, 1.35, 1.35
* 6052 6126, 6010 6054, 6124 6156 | 0.023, 1.38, 1.34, 1.36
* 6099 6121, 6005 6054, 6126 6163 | -0.010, 1.38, 1.34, 1.35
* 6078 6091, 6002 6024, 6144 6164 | 0.038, 1.35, 1.33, 1.34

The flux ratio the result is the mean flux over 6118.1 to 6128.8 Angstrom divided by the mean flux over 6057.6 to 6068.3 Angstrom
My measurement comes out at 1.0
